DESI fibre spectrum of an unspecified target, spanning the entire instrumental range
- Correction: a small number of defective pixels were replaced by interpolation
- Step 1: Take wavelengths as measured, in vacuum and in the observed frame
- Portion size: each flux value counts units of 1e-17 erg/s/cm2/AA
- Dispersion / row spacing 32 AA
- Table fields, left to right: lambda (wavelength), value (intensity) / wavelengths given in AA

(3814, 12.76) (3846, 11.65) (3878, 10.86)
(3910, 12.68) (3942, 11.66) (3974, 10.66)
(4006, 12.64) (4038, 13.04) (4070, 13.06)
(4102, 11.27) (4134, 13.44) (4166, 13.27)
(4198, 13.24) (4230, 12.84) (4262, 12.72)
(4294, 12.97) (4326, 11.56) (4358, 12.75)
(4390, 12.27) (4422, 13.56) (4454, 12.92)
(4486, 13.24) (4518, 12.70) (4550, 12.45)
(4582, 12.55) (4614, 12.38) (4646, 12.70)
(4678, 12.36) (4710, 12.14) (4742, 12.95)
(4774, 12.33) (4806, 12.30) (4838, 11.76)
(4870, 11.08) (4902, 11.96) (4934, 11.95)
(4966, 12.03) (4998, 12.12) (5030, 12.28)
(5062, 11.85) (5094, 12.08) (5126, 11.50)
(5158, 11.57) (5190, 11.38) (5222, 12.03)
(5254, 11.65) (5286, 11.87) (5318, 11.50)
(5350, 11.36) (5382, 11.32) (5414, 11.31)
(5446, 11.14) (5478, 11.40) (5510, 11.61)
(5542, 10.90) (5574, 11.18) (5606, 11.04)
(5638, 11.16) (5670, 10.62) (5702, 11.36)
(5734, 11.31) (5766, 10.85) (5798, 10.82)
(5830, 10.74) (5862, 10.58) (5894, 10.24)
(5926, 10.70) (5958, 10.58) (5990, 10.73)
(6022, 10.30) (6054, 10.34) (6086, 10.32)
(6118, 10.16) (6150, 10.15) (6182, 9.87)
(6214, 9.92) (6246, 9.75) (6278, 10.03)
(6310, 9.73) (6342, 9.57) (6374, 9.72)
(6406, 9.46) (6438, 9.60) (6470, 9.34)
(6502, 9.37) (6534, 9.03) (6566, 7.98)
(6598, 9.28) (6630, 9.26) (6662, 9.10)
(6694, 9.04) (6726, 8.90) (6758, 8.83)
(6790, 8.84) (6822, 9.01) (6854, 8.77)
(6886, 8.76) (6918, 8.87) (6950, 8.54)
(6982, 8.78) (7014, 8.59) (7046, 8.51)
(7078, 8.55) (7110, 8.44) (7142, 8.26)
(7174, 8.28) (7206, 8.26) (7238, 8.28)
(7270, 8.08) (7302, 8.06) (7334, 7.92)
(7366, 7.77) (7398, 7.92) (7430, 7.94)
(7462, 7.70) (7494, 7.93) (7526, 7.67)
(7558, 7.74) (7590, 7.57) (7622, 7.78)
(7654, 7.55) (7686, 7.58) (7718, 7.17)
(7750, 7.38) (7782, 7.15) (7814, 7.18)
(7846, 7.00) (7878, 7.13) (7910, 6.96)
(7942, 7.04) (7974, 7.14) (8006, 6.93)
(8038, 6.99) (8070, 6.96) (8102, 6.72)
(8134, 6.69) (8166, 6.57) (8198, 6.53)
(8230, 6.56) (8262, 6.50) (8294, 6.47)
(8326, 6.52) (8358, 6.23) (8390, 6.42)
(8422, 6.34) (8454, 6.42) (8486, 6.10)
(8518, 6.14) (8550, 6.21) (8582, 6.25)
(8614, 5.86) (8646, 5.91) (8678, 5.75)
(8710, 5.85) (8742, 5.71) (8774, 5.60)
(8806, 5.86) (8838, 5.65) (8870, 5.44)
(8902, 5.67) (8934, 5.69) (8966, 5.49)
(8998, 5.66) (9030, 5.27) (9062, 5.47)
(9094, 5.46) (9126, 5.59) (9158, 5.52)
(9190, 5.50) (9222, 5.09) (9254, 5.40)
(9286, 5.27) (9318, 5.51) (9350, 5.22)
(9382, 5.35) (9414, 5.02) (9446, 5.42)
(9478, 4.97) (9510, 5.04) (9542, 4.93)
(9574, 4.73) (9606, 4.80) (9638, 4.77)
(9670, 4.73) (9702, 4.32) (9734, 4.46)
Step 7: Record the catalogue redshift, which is 0.000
